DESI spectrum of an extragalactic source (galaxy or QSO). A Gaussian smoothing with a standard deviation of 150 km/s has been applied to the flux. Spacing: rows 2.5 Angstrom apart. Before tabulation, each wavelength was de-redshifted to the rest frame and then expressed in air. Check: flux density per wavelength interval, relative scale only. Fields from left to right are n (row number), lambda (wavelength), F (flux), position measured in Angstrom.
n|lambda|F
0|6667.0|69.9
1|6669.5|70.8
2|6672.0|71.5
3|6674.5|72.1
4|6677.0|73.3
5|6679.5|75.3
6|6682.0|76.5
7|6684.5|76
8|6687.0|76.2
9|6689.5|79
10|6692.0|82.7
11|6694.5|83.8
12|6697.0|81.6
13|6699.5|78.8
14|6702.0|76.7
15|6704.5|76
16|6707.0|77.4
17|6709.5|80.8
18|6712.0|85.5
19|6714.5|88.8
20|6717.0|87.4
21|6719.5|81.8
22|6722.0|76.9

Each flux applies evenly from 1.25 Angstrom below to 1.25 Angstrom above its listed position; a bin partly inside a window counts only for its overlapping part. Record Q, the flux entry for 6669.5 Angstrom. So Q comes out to 70.8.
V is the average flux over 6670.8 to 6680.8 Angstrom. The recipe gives 73.1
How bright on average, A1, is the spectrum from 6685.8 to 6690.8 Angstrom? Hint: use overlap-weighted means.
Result 77.7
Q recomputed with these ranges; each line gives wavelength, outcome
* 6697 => 81.6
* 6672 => 71.5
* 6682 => 76.5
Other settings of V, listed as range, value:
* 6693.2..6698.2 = 82.7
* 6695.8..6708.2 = 78.1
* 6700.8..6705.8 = 76.4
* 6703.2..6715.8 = 81.7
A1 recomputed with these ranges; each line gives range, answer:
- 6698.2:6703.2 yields 77.8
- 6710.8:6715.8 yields 87.2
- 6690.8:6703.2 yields 80.7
